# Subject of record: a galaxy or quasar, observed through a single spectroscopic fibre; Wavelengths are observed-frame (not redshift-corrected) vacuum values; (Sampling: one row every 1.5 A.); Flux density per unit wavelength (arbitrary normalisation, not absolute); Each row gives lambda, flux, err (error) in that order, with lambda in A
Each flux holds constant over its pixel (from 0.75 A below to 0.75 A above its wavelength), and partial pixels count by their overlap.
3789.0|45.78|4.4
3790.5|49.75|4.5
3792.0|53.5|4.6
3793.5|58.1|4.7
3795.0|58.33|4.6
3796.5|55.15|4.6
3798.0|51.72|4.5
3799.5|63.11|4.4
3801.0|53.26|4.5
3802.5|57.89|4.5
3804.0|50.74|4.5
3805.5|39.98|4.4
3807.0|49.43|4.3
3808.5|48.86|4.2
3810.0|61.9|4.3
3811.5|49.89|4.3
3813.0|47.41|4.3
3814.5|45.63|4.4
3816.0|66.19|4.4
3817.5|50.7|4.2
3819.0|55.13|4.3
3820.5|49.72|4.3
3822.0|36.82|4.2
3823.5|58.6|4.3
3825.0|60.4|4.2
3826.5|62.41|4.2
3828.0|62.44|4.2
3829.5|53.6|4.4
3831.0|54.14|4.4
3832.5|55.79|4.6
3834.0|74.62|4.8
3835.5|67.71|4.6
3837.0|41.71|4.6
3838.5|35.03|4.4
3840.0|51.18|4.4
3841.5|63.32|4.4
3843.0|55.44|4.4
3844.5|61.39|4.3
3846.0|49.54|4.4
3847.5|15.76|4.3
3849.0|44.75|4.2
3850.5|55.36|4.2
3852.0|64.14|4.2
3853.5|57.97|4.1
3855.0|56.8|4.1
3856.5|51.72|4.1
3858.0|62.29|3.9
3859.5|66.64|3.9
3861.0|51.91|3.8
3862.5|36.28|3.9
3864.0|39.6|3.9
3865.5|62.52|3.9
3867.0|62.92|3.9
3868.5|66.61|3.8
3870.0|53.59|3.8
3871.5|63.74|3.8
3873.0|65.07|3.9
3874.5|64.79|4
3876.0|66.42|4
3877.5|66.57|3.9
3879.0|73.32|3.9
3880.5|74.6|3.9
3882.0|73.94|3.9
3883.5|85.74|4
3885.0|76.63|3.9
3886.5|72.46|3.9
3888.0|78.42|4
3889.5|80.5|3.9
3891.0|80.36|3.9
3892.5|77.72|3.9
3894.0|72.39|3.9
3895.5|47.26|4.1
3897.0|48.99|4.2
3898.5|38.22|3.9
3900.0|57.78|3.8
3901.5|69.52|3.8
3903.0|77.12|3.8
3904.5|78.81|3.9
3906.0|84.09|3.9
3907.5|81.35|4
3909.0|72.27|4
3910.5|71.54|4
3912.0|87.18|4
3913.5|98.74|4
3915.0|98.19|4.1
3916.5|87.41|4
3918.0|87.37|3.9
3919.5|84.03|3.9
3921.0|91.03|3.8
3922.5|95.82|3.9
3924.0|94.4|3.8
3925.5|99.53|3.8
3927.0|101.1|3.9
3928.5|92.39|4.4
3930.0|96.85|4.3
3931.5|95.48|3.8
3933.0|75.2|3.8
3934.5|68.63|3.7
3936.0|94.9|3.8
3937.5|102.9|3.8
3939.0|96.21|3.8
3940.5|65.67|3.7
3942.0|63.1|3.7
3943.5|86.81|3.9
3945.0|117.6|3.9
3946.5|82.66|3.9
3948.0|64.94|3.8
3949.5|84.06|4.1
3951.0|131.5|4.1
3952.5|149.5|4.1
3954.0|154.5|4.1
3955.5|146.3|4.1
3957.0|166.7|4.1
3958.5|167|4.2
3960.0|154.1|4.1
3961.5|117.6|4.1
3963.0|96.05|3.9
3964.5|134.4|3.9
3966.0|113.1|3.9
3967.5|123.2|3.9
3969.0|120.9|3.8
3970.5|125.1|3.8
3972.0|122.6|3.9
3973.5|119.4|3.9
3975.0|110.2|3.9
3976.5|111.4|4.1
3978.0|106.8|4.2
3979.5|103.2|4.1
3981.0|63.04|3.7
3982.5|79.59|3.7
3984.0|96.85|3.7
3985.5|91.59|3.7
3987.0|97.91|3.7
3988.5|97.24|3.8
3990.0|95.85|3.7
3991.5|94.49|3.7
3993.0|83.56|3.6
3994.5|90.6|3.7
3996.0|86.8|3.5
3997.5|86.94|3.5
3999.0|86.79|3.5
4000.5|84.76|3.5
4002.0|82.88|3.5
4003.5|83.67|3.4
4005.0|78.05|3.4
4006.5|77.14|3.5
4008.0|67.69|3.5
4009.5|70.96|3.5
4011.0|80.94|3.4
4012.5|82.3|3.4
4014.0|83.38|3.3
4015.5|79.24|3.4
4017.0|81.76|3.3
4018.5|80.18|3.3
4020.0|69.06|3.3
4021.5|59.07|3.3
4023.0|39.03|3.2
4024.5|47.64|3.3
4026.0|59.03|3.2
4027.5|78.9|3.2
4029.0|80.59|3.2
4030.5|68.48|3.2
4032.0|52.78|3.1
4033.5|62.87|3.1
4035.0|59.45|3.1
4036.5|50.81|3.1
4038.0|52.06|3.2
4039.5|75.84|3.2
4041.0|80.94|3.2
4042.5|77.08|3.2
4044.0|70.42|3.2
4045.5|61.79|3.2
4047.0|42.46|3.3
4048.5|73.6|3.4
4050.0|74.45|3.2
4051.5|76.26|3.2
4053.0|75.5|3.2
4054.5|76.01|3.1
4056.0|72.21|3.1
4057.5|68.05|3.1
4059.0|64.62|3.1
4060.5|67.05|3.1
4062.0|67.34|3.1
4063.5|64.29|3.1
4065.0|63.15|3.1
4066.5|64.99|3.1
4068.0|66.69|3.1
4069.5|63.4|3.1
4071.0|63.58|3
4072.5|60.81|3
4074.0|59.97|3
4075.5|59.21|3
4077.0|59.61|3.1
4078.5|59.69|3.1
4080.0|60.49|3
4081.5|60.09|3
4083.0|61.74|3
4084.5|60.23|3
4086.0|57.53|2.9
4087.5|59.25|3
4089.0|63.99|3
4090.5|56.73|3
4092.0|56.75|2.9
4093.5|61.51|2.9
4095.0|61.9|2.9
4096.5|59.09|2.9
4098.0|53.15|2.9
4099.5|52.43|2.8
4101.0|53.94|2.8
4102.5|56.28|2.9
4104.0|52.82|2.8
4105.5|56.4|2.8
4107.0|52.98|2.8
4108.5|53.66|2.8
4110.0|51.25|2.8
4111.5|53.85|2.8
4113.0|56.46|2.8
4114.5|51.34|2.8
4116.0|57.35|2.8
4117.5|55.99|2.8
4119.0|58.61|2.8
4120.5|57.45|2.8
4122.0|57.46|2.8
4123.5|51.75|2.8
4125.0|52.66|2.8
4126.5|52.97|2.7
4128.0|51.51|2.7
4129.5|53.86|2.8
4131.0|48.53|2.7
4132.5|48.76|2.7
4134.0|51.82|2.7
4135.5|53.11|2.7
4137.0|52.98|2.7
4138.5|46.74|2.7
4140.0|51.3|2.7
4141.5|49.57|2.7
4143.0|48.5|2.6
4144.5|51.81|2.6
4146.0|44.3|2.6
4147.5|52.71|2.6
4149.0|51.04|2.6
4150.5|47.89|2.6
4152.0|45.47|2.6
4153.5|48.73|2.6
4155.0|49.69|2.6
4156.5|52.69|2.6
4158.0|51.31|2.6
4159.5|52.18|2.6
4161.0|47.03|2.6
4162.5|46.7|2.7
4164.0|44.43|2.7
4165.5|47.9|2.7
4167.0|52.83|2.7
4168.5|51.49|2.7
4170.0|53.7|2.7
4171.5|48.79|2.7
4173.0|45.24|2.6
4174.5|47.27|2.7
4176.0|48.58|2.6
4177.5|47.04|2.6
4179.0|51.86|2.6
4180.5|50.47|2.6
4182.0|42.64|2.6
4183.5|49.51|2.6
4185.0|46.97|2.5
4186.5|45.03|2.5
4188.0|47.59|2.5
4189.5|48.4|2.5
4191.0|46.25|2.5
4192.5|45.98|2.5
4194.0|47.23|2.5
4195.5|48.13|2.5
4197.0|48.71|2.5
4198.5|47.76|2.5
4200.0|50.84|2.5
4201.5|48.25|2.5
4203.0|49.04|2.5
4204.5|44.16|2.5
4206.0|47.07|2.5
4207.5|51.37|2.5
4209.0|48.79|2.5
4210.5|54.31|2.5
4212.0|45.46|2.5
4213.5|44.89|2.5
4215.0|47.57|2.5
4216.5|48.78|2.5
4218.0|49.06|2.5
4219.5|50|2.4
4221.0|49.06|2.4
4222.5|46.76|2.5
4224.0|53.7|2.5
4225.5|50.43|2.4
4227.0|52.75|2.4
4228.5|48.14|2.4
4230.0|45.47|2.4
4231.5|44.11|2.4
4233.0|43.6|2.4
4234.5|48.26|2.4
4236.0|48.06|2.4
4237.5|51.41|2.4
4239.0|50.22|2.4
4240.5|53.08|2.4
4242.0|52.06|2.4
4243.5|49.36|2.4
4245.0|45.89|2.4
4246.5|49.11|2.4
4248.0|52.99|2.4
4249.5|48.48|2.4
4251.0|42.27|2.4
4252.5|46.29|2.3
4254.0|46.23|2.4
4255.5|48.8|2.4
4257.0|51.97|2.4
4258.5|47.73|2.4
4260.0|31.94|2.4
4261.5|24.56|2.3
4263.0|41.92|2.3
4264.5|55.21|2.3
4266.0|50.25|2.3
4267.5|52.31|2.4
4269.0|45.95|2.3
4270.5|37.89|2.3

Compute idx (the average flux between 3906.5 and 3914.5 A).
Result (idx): 82.8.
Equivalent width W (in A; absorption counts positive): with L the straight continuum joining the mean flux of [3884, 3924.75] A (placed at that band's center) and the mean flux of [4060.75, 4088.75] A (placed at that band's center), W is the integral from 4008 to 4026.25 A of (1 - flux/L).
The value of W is -0.6 A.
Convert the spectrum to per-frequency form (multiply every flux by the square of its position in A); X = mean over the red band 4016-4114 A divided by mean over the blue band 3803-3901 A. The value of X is 1.2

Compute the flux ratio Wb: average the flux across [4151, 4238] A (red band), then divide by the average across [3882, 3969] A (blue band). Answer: 0.5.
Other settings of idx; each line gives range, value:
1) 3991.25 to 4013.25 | 82.2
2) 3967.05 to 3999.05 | 99.8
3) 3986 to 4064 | 73.6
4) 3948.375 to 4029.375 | 97.6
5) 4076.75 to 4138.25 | 55.7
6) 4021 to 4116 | 61.6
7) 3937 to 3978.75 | 116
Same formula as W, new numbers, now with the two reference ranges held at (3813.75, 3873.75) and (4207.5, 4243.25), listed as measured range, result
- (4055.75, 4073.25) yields -4.7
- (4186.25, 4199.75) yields 0.6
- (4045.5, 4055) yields -3.2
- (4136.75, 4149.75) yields 0.1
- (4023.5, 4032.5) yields -2.1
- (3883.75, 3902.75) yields -4.7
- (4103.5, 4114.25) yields -0.6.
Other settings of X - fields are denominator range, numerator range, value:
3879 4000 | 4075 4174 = 0.62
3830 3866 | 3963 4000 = 2.05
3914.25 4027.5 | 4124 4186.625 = 0.57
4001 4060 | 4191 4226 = 0.76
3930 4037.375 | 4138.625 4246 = 0.58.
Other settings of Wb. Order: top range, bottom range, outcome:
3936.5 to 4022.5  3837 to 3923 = 1.49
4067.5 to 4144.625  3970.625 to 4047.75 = 0.70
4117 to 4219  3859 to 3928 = 0.68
